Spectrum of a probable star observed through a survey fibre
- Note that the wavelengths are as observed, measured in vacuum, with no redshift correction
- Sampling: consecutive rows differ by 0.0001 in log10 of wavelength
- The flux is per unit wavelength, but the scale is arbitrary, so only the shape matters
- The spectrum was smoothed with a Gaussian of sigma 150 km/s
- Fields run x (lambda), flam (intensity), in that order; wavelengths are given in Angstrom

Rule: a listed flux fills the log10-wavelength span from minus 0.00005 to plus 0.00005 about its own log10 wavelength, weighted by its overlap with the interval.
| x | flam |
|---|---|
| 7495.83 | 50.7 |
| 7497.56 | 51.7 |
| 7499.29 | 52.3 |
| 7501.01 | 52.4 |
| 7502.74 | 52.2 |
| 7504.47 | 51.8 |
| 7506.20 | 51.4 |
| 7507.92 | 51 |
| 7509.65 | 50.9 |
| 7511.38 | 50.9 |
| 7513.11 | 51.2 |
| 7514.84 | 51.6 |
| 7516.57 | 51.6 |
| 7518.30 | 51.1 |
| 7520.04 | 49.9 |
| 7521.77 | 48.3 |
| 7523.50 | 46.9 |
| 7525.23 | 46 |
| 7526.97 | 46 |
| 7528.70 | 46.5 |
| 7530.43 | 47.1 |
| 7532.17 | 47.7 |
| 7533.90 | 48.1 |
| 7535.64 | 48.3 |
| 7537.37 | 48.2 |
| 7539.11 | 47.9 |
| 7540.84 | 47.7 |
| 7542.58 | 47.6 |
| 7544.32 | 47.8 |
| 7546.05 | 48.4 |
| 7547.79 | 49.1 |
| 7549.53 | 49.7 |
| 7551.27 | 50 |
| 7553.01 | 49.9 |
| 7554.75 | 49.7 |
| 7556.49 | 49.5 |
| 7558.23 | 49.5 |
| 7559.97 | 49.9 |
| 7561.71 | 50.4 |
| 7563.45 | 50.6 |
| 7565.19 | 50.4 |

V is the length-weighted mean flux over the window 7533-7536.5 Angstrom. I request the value 48.2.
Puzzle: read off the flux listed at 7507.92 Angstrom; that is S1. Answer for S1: 51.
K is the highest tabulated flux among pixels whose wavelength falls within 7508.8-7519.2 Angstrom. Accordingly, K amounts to 51.6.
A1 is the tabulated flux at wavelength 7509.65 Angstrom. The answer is 50.9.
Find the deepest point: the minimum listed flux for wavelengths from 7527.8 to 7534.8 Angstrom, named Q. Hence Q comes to 46.5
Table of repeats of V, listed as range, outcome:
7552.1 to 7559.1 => 49.6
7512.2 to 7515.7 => 51.4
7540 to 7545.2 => 47.7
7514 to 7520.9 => 51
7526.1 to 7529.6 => 46.3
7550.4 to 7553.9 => 49.9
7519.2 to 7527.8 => 47.4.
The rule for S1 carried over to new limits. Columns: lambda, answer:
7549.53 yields 49.7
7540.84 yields 47.7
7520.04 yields 49.9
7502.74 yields 52.2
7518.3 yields 51.1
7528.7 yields 46.5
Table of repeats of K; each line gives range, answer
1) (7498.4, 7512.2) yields 52.4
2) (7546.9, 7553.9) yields 50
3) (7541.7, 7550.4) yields 49.7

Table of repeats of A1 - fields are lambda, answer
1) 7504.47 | 51.8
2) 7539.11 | 47.9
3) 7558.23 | 49.5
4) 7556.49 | 49.5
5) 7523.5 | 46.9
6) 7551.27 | 50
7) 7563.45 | 50.6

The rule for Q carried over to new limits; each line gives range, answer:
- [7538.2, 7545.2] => 47.6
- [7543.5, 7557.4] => 47.8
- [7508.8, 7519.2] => 50.9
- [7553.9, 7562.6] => 49.5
